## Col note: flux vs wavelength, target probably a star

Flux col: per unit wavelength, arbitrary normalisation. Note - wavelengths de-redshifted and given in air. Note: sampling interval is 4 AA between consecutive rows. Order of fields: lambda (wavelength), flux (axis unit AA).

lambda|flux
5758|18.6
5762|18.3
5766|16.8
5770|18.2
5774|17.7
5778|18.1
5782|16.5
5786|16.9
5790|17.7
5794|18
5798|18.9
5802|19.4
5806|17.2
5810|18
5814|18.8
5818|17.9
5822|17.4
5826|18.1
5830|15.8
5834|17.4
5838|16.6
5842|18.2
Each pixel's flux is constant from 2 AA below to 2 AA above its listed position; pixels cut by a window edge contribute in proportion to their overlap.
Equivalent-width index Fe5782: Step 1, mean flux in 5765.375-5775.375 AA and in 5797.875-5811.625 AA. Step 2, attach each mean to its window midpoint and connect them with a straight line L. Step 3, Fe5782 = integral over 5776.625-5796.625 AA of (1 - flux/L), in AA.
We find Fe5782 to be 0.6 AA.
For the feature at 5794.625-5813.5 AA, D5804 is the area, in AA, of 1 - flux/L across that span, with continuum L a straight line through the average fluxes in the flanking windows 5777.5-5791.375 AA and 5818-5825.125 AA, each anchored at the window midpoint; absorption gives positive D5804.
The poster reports -1.0 AA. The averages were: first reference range 17.2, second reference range 17.7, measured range 18.4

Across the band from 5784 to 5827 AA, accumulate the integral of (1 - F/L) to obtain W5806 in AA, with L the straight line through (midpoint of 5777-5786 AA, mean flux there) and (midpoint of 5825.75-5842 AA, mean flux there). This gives -2.4 AA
